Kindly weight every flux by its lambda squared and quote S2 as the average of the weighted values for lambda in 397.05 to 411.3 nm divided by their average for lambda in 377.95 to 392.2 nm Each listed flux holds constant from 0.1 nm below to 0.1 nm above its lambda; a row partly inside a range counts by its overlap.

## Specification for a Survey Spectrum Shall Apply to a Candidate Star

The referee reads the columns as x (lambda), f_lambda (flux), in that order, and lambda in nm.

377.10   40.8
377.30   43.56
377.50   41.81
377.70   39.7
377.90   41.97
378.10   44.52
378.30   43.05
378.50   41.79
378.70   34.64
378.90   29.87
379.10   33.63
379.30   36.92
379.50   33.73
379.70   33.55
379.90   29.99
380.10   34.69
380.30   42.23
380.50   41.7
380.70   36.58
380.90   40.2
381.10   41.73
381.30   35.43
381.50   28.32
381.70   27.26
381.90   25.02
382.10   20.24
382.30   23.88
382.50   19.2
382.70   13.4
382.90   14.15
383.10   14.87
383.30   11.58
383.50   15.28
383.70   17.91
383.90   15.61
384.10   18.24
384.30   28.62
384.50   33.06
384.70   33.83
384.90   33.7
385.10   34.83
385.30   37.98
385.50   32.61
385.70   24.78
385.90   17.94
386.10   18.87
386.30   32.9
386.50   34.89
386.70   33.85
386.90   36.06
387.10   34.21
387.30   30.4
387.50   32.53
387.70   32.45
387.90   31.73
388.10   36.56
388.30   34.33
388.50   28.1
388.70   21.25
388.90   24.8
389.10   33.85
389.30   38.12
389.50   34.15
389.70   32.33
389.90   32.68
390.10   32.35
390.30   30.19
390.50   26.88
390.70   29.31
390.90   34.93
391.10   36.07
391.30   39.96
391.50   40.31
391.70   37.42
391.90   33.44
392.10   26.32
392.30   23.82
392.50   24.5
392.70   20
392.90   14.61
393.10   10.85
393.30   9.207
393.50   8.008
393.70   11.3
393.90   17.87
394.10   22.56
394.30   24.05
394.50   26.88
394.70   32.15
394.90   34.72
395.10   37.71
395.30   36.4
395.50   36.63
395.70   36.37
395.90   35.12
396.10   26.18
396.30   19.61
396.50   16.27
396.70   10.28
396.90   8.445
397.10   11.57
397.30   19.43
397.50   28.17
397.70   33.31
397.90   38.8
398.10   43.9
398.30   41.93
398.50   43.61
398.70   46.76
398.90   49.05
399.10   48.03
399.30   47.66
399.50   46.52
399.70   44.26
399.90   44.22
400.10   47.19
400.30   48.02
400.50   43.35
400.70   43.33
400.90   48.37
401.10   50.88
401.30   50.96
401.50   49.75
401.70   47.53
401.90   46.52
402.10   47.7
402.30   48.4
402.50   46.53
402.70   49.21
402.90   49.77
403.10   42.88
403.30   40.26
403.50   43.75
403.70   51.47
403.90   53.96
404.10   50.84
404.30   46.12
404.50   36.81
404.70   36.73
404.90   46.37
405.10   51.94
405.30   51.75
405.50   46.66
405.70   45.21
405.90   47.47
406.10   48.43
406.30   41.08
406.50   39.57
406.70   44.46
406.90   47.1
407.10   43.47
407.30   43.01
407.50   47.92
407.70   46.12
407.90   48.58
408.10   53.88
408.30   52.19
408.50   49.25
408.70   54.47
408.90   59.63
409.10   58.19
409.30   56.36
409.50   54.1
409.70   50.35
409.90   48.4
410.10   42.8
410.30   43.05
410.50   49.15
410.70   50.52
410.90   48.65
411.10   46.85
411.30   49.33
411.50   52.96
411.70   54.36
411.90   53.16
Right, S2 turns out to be 1.66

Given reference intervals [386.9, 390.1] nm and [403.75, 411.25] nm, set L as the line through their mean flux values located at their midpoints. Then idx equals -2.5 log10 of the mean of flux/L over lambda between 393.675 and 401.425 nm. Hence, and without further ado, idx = 0.15 mag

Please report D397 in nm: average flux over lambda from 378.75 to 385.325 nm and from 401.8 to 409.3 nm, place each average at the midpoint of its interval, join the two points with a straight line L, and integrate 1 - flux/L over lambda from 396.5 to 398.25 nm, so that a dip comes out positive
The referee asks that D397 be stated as 0.716 nm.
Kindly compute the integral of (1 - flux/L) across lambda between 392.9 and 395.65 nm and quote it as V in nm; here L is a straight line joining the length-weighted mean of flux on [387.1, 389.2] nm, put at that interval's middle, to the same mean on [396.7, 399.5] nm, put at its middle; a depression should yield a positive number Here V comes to 0.81 nm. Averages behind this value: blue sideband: 30.8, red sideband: 34.9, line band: 23.6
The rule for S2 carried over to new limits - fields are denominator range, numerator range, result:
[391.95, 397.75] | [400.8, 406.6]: 2.14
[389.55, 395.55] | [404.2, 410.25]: 1.88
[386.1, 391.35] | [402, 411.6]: 1.63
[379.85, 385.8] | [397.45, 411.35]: 1.91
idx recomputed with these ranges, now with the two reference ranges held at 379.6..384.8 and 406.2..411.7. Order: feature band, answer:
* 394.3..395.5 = 0.134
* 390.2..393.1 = 0.182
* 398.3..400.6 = -0.123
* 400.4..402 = -0.120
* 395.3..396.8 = 0.397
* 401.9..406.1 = -0.043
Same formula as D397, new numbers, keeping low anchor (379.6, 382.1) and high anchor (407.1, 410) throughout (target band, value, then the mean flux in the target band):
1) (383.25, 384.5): 0.58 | 19.3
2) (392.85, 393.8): 0.71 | 10.6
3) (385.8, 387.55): 0.36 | 30.1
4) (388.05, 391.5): 0.64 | 32.3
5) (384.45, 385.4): 0.05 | 34.8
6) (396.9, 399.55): 0.47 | 37.1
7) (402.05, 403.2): 0.01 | 47.4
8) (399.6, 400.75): 0.02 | 45.1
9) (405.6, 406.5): 0.09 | 44.9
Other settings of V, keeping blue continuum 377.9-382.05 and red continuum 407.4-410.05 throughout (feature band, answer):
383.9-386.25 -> 0.64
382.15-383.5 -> 0.76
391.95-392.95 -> 0.47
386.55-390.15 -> 0.73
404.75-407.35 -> 0.25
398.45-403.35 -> 0.07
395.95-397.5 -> 0.95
